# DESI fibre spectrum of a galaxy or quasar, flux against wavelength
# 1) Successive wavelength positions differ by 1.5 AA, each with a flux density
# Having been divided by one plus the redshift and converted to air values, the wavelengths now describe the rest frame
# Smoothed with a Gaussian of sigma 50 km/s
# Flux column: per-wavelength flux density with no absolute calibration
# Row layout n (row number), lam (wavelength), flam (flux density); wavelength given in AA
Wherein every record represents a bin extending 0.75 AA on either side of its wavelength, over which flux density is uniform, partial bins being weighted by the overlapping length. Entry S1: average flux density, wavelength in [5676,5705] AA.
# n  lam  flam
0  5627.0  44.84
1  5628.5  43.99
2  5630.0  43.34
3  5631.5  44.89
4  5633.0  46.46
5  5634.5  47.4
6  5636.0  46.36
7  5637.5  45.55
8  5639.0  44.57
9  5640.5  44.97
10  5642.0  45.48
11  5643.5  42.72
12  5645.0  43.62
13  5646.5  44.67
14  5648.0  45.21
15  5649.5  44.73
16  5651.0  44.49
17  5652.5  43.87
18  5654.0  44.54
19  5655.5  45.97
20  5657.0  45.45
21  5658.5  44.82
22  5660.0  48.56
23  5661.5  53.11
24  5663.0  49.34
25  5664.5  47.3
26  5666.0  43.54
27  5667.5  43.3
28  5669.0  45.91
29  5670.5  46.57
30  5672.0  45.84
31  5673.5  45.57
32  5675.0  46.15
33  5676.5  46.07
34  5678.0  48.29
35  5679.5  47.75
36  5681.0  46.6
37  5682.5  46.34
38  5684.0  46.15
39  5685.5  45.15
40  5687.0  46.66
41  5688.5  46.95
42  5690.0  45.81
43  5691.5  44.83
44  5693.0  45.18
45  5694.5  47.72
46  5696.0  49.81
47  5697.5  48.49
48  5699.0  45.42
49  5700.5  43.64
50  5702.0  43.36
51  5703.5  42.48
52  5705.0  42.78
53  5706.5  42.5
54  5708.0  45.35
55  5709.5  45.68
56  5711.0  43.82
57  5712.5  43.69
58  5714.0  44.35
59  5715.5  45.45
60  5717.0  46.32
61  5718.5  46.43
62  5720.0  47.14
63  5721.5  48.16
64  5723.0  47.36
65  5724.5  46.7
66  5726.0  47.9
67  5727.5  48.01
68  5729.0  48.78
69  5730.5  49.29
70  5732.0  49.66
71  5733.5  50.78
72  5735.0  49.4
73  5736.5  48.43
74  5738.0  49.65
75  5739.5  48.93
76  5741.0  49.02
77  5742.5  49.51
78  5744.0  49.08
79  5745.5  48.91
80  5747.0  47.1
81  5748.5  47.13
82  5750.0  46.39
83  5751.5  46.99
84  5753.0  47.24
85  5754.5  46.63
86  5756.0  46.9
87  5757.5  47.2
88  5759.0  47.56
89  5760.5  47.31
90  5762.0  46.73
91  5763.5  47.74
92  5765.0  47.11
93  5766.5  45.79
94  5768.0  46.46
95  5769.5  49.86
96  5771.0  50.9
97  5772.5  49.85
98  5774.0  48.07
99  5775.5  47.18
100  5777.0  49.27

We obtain 46.1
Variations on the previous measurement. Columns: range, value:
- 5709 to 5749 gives 47.7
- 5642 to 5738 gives 46.2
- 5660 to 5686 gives 46.7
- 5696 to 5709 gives 44.6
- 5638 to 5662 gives 45.3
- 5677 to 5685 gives 46.9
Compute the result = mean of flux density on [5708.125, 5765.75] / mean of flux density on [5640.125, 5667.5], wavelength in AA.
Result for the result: 1.04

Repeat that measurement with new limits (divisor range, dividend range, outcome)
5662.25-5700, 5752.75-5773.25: 1.03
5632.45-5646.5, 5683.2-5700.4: 1.03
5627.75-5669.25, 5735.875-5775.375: 1.05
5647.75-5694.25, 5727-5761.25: 1.05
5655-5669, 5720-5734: 1.03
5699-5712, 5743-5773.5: 1.09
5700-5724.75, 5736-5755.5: 1.07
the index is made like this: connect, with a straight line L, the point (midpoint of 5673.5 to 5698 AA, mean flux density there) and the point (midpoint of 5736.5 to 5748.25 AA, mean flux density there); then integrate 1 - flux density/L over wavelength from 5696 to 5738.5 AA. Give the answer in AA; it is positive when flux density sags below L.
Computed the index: 1.2 AA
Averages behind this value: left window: 46.7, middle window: 46.5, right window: 48.8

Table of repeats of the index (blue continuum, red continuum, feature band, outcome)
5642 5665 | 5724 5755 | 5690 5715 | 1.23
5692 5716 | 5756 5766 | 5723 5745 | -1.30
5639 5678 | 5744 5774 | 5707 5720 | 0.43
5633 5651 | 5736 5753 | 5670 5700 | -0.10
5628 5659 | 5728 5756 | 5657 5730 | 0.78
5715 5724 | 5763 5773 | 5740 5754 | -0.09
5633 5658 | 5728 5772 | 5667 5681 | -0.11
